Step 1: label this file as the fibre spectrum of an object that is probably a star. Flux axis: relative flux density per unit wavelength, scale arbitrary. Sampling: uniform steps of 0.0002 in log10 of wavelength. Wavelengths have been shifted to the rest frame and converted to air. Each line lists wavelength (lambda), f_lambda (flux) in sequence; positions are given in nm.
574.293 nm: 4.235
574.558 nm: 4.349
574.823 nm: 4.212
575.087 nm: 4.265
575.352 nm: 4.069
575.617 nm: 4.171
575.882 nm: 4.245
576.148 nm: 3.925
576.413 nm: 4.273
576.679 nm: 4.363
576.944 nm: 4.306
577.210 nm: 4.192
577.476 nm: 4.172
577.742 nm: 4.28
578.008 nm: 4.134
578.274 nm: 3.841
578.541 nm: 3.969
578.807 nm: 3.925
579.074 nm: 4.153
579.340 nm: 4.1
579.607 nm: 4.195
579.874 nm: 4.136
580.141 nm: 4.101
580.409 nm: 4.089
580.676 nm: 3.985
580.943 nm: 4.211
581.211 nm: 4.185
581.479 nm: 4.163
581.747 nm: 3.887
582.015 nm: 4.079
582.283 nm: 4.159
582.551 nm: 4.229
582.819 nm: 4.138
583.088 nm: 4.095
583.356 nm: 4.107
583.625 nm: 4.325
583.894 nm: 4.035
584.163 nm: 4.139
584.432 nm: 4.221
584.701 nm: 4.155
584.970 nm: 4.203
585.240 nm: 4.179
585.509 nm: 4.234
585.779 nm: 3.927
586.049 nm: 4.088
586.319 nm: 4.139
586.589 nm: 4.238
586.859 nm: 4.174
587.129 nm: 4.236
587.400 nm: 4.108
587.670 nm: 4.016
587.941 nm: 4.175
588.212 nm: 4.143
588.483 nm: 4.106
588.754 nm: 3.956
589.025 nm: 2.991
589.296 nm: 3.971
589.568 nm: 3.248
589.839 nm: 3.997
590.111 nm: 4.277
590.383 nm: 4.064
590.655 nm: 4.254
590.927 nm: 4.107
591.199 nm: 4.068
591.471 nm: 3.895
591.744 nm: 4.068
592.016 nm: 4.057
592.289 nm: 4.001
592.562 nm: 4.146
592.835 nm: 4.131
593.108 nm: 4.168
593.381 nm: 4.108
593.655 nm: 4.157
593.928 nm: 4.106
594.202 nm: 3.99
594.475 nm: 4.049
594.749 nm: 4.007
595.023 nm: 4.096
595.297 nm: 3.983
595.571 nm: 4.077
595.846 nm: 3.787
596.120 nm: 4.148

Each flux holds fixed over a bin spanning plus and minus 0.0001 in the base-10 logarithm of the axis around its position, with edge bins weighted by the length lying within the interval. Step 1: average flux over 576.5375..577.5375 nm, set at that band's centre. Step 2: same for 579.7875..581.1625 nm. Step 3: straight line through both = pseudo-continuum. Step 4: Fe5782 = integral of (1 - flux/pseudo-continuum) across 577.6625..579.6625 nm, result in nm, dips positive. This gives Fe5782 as 0.060 nm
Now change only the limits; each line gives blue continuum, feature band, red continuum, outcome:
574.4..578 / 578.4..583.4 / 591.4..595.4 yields 0.088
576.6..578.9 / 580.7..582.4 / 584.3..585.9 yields 0.016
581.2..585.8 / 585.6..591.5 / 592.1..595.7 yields 0.141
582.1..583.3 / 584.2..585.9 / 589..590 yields -0.078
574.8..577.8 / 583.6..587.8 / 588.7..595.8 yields -0.066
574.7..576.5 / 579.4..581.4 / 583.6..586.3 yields 0.012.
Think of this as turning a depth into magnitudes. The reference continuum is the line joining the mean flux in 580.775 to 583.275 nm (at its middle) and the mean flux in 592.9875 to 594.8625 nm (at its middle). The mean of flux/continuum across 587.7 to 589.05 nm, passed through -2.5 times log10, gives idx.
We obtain 0.040 mag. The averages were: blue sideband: 4.13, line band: 3.96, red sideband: 4.08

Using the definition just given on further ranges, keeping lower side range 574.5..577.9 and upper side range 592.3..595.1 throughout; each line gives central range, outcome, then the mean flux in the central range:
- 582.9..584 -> 0.01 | 4.14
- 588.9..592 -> 0.05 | 3.91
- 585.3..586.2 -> 0.01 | 4.09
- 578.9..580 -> 0.01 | 4.14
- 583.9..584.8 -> 0.00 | 4.15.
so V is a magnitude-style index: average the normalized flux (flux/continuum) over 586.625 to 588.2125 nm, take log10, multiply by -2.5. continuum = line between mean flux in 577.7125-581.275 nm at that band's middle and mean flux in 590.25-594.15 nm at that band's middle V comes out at -0.02 mag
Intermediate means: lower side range 4.09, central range 4.15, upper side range 4.09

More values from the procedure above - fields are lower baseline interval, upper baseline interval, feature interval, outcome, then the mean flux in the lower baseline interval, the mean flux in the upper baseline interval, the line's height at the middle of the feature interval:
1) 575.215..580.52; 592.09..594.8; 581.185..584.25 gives 0.00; 4.13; 4.09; 4.12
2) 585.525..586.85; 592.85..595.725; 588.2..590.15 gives 0.08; 4.12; 4.07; 4.1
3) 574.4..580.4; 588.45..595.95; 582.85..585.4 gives -0.02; 4.15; 3.99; 4.08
